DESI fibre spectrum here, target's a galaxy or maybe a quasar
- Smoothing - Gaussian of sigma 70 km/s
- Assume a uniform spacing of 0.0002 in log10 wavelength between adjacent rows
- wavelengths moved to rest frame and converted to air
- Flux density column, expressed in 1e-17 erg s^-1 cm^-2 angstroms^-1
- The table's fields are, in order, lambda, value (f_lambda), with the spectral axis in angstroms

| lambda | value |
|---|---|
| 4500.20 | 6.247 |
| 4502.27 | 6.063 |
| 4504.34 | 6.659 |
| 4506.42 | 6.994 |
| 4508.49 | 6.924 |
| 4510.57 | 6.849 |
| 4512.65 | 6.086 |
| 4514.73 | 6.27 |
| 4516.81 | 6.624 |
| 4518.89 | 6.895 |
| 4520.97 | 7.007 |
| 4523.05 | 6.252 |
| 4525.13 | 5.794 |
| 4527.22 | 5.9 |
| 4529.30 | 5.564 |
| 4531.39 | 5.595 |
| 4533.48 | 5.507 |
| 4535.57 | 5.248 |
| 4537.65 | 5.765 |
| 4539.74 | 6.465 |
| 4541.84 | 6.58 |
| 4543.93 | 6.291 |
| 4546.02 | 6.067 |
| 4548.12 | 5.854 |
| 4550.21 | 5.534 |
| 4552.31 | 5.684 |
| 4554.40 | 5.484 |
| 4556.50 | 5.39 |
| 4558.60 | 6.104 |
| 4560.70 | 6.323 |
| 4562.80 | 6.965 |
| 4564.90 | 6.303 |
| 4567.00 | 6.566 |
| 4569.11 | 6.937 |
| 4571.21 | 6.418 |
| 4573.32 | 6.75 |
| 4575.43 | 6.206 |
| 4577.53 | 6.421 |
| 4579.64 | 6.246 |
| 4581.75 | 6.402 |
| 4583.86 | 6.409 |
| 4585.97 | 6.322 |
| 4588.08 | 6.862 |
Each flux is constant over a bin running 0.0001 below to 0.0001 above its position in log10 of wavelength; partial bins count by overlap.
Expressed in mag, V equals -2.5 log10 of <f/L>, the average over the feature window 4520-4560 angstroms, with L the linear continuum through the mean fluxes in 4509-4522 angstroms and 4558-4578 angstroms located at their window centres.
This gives 0.12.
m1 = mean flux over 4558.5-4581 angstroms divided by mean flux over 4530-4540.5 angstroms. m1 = 1.14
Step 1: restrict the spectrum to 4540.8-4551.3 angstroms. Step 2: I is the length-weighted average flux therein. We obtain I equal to 6.06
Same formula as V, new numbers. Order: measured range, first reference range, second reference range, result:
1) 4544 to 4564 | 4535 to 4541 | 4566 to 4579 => 0.04 mag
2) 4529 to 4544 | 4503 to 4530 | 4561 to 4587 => 0.11 mag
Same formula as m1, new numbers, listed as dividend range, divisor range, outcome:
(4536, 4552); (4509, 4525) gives 0.92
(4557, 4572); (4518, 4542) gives 1.08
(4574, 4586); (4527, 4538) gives 1.14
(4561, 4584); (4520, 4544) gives 1.09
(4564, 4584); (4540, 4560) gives 1.09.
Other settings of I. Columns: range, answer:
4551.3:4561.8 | 5.81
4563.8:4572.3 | 6.56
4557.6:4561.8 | 6.22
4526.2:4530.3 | 5.74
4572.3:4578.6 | 6.46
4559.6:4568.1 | 6.54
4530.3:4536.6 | 5.44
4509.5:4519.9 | 6.54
